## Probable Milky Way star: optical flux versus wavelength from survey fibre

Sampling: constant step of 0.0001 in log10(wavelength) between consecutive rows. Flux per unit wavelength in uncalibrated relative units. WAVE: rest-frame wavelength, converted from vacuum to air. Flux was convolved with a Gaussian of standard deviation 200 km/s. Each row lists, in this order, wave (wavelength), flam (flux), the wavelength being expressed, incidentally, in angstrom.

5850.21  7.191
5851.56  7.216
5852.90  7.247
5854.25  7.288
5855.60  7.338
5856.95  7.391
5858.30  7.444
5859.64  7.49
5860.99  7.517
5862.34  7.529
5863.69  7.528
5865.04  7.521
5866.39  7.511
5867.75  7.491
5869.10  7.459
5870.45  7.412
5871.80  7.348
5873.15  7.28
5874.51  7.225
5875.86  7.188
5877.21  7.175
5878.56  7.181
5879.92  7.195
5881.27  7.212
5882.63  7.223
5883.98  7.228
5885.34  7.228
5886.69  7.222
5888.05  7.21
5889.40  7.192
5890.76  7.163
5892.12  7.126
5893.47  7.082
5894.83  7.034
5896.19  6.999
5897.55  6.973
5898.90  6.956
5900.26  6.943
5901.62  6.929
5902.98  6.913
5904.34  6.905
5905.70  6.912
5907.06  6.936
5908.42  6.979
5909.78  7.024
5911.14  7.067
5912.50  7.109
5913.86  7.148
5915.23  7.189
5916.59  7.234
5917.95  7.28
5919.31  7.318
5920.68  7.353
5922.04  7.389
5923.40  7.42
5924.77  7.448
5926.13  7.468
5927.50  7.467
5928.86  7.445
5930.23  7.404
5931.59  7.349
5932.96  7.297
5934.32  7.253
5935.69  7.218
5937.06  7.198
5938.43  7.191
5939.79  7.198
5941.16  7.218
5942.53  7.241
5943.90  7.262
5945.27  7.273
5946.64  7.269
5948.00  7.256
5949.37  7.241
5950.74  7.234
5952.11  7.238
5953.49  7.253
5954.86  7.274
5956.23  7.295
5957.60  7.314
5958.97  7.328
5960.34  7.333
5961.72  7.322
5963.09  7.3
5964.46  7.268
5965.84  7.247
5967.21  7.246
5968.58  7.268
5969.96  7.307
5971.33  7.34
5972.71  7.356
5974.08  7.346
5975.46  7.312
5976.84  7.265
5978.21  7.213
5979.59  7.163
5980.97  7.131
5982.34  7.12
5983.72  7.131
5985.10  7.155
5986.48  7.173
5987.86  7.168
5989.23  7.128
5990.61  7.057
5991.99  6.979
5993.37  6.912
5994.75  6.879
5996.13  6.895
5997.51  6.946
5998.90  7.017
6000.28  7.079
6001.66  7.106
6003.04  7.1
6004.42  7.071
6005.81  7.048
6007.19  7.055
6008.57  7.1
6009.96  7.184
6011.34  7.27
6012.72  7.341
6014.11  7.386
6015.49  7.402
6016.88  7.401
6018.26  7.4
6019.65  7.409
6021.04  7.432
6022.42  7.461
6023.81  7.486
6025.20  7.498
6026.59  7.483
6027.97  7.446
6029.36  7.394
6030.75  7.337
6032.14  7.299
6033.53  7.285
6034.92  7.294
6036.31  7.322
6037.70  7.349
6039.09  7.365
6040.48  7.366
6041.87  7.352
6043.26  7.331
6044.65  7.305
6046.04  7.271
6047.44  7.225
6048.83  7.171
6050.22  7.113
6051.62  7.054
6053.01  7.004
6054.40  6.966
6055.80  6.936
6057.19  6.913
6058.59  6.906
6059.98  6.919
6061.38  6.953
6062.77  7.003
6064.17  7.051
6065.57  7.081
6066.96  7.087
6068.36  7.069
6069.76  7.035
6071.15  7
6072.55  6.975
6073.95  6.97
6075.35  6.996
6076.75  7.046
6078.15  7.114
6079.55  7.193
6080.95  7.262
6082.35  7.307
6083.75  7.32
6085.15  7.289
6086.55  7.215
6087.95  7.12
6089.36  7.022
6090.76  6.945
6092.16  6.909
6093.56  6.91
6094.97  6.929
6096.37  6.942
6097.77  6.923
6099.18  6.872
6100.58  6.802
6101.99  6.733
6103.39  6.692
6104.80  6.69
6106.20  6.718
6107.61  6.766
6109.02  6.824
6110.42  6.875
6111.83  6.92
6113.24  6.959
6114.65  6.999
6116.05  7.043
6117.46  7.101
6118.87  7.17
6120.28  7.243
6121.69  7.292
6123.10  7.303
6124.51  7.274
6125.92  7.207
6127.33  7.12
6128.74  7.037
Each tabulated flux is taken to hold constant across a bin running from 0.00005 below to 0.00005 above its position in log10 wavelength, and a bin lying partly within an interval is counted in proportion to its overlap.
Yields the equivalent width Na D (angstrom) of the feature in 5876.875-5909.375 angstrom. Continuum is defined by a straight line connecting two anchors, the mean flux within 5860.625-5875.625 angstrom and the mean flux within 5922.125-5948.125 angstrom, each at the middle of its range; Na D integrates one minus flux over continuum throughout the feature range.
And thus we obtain 1.3 angstrom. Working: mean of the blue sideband 7.43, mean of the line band 7.08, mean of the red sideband 7.31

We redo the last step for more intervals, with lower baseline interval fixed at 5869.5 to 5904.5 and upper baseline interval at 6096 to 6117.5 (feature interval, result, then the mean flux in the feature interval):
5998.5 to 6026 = -1.12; 7.27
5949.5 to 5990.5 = -1.23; 7.25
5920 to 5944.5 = -0.83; 7.32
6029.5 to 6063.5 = -1.15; 7.17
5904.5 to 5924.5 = -0.17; 7.17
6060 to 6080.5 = -0.40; 7.04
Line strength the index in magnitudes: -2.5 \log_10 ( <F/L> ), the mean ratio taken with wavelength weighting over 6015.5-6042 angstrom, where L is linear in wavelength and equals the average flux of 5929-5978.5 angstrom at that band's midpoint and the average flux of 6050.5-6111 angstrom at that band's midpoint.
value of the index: -0.04 mag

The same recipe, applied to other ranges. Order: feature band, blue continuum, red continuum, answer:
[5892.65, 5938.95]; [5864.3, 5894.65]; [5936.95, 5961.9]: 0.01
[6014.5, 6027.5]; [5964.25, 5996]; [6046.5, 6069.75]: -0.05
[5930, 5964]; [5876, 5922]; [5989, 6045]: -0.02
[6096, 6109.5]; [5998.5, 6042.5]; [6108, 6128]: 0.05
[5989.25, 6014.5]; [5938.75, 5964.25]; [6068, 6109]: 0.01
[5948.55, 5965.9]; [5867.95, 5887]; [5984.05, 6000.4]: -0.03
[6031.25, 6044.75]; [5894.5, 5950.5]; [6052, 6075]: -0.05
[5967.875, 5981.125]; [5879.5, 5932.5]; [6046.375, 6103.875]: -0.02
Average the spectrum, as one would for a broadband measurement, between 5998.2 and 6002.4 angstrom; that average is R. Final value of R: 7.06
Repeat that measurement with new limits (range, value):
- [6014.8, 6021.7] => 7.4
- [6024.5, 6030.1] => 7.45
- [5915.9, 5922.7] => 7.32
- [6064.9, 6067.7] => 7.09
